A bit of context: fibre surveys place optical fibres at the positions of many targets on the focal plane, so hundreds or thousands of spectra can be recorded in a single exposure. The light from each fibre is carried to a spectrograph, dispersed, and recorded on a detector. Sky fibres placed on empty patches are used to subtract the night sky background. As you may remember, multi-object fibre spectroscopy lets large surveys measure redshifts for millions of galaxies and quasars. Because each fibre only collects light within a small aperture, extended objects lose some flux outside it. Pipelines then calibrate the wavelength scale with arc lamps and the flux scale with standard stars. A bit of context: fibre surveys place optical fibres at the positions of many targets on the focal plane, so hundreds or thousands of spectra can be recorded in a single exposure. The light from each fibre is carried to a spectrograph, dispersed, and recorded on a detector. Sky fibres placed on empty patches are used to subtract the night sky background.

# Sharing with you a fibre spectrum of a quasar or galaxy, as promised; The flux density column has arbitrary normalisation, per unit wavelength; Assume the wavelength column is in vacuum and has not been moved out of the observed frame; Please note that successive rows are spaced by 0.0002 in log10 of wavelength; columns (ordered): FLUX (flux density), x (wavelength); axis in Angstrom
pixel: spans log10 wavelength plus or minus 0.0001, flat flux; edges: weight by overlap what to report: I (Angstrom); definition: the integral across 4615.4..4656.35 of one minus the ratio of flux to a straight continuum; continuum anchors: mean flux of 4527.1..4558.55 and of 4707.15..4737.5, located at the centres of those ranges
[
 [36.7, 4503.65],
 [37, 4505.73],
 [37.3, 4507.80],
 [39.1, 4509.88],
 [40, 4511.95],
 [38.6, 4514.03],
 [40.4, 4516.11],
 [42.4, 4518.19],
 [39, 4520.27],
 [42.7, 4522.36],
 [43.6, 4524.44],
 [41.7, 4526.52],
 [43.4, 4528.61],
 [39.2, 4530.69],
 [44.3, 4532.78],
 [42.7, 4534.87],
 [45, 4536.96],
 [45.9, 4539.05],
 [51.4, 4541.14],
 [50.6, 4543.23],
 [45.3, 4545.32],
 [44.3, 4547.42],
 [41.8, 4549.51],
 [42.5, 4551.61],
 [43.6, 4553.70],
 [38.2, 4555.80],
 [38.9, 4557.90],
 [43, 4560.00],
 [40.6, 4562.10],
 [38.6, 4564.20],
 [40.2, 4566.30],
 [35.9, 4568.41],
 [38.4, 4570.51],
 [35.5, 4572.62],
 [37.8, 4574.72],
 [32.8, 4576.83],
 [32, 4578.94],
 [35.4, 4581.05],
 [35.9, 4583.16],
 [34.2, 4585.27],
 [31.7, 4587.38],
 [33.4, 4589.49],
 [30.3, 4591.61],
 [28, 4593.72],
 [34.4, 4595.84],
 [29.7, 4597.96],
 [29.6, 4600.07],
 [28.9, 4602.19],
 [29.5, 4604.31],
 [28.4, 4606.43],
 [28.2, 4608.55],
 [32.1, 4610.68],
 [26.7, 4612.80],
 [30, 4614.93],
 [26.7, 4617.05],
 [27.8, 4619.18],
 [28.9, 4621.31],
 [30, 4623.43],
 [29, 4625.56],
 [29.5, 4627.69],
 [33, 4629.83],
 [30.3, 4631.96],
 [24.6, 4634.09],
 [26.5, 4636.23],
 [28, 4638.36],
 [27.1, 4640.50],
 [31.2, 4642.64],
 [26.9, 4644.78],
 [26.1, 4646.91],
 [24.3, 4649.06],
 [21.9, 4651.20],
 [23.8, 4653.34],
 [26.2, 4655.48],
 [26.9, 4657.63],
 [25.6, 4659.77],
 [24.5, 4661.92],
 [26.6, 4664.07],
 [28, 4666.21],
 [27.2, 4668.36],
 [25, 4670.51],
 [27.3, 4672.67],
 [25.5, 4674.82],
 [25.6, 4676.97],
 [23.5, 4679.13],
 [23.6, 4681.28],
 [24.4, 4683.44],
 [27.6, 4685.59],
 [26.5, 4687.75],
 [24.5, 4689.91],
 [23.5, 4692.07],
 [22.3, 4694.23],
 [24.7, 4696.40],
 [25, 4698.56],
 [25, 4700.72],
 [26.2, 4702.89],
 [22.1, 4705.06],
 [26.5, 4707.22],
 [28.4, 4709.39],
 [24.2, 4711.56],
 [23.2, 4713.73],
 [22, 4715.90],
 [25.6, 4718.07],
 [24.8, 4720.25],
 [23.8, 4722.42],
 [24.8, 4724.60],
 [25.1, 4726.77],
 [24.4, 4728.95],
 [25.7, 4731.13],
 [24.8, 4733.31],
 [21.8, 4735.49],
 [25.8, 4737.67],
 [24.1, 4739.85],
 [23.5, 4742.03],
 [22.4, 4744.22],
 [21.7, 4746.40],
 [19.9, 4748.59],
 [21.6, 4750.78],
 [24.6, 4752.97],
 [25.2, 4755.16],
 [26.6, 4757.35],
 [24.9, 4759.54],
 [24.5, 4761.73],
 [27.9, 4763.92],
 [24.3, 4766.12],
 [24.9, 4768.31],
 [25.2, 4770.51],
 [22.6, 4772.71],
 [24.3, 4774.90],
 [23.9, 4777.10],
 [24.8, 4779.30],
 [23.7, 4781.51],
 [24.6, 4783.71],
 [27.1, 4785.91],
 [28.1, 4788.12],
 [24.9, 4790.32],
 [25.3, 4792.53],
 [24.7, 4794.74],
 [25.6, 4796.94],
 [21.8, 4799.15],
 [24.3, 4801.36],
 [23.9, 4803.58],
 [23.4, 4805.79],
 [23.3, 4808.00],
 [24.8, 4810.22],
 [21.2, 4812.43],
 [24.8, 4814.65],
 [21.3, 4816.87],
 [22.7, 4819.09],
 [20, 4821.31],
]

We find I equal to 7.73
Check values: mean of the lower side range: 43.8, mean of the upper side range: 24.6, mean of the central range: 27.5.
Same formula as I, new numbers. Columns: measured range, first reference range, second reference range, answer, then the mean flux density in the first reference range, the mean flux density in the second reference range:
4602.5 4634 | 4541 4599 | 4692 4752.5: 4.0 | 37.8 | 24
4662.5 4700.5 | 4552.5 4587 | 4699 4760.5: 3.9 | 37.5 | 24.2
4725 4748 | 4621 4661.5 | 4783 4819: 1.5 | 27.3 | 24.3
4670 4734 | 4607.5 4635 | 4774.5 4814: 4.8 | 29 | 24.4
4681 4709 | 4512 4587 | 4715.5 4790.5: 4.0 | 40.6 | 24.4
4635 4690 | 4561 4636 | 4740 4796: 5.9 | 31.9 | 24.4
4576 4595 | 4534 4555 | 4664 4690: 3.2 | 45.3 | 25.8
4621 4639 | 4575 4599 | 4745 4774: 1.0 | 32.7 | 24.1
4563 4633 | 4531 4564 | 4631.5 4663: 5.7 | 43.6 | 26.2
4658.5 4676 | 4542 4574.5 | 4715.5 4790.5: 3.1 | 41.1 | 24.4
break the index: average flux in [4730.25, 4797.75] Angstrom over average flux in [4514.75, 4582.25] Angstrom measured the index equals 0.6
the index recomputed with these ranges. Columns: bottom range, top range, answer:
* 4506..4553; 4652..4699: 0.59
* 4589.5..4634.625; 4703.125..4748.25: 0.82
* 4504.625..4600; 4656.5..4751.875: 0.63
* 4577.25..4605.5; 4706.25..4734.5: 0.78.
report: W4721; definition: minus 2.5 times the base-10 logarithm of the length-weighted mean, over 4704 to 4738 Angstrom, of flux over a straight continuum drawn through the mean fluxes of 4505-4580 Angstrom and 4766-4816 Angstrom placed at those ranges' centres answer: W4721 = 0.18 mag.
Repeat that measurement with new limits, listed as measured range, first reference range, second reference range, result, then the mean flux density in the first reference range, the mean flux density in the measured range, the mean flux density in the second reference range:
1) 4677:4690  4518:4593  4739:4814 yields 0.22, 40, 25.1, 24.2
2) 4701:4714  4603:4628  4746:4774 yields 0.03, 28.9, 25.2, 24.2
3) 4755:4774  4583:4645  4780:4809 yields 0.02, 29.6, 25.1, 24.7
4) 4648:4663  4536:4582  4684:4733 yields 0.23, 40.8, 24.7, 24.8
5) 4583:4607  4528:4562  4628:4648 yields 0.14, 43.7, 31.1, 28.2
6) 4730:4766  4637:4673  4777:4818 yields 0.04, 26.2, 24.1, 24.3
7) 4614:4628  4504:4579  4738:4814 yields 0.22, 41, 28.8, 24.2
